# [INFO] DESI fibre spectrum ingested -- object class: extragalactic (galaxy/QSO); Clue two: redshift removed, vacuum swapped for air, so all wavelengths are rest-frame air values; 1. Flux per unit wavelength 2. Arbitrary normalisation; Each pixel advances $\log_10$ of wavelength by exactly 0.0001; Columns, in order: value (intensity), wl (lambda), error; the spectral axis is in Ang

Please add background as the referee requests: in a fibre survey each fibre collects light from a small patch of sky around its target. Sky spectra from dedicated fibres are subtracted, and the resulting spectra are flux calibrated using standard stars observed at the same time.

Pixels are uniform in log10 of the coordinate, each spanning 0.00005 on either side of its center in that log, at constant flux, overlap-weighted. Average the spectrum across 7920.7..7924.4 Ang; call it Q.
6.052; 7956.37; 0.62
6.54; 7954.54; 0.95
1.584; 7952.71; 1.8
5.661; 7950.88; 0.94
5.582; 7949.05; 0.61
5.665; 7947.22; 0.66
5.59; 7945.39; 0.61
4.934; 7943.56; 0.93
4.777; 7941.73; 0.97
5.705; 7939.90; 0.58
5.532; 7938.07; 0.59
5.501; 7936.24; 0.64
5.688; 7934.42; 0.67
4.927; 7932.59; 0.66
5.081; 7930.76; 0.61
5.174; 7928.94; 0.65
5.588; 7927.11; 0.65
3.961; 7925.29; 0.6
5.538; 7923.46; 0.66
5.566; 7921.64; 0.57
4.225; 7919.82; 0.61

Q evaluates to 5.54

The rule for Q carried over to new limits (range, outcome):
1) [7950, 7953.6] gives 3.62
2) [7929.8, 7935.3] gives 5.23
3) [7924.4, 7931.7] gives 4.96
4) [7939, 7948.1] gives 5.33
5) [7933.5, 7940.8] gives 5.61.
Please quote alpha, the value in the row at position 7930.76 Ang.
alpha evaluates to 5.081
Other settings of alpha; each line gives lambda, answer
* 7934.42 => 5.688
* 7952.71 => 1.584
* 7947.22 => 5.665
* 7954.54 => 6.54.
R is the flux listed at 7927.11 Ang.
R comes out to 5.588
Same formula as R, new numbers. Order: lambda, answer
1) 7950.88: 5.661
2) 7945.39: 5.59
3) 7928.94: 5.174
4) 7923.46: 5.538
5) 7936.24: 5.501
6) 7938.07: 5.532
